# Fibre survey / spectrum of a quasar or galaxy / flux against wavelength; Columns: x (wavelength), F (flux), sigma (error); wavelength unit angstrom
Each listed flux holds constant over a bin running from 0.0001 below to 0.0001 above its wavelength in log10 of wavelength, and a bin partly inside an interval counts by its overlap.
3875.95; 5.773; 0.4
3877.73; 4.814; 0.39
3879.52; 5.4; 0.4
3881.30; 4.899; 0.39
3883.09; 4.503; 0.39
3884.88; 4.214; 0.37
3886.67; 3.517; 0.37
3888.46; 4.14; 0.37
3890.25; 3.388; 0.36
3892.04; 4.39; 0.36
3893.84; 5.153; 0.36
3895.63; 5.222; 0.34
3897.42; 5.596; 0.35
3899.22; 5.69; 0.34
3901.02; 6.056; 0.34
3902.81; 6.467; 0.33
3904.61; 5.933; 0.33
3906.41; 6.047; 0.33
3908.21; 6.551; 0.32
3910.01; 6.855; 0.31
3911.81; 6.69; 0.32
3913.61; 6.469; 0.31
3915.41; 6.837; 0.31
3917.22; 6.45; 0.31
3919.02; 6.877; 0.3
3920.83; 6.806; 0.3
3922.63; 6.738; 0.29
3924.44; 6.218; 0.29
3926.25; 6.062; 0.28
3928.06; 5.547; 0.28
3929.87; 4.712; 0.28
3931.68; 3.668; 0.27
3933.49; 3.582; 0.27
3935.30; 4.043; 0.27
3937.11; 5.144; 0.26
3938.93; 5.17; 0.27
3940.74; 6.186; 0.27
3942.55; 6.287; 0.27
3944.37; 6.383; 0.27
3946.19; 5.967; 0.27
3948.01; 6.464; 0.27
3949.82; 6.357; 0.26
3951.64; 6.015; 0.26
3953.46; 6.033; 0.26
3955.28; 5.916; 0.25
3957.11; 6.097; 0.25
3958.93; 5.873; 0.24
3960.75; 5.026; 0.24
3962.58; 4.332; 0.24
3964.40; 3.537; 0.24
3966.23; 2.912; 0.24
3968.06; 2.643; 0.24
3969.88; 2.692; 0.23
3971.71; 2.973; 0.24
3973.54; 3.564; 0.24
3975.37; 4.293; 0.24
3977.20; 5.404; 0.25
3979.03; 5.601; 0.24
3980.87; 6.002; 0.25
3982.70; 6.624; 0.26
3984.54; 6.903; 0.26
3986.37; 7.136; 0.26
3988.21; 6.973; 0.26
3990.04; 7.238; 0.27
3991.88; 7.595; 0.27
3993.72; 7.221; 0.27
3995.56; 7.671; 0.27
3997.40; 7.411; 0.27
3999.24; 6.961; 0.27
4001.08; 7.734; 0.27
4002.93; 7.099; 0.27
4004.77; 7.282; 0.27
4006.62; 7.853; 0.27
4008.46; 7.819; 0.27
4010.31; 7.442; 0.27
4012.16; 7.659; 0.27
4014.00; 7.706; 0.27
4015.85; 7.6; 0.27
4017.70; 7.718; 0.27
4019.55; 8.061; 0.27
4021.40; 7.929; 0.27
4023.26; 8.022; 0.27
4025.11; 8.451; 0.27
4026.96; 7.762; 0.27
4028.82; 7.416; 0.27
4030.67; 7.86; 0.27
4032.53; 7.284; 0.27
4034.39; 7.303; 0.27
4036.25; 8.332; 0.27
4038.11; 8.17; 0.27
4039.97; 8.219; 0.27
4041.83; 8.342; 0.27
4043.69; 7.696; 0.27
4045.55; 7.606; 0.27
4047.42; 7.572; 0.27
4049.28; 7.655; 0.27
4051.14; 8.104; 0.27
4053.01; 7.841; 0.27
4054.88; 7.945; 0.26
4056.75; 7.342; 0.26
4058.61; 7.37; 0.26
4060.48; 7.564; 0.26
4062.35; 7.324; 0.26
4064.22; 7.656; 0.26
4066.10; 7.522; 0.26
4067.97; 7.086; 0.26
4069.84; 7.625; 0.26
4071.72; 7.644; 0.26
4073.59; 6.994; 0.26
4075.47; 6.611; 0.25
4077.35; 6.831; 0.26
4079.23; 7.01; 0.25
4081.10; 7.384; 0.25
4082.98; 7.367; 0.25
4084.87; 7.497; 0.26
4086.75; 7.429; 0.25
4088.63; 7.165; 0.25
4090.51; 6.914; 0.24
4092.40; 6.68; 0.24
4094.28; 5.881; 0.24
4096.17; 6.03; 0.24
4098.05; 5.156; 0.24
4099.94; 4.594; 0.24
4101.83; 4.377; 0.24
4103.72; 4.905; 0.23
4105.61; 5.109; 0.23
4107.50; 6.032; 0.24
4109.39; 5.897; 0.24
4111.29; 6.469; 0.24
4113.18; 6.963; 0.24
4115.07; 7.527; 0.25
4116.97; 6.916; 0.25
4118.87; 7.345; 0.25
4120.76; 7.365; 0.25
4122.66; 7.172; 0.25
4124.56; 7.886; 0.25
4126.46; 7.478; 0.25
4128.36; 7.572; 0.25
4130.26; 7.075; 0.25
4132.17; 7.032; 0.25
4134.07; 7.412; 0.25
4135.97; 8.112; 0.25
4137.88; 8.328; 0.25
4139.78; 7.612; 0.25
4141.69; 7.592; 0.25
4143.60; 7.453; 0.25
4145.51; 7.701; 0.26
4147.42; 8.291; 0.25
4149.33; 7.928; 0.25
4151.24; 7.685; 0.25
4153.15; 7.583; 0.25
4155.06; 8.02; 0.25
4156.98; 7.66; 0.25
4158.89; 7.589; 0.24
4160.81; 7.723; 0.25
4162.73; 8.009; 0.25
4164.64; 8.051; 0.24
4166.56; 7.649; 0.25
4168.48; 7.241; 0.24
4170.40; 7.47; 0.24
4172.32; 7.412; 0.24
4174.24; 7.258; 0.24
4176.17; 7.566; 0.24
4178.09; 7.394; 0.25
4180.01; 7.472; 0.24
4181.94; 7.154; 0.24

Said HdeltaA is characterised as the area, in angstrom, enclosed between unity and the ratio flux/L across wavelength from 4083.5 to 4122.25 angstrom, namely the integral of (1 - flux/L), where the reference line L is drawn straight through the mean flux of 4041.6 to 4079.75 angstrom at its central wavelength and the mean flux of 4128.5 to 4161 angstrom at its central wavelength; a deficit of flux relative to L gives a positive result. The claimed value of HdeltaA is 6.4 angstrom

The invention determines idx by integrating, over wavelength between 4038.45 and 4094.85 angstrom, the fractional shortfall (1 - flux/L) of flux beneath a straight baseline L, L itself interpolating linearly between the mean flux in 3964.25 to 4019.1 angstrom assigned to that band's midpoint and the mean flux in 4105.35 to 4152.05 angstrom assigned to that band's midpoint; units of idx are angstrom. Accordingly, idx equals -4.7 angstrom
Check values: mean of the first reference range 6.3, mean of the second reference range 7.31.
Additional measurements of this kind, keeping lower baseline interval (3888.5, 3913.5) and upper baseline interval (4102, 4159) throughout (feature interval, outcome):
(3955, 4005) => 4.01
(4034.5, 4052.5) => -3.54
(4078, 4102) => 1.54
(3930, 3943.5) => 2.40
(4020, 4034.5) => -2.82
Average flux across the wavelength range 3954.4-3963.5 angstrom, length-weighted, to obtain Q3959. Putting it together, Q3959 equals 5.44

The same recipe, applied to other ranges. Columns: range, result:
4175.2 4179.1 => 7.48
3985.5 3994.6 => 7.23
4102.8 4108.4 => 5.35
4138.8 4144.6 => 7.56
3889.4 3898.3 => 4.76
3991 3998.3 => 7.47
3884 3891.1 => 3.82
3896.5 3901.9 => 5.77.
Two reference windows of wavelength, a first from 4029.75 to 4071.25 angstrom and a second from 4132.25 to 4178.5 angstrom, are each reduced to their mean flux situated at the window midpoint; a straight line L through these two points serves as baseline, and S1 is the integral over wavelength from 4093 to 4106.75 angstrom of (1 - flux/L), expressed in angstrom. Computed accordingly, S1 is 4.46 angstrom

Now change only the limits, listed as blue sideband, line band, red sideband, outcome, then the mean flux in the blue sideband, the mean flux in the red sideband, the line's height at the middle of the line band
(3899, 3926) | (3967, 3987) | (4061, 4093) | 5.7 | 6.46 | 7.23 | 6.76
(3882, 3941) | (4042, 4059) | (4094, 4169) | -3.2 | 5.47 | 7.07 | 6.48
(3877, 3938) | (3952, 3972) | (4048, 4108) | 4.8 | 5.43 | 6.84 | 5.88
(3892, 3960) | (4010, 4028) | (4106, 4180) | -3.6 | 5.87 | 7.44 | 6.55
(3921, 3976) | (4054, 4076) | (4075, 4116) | -4.8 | 5.04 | 6.35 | 6.08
